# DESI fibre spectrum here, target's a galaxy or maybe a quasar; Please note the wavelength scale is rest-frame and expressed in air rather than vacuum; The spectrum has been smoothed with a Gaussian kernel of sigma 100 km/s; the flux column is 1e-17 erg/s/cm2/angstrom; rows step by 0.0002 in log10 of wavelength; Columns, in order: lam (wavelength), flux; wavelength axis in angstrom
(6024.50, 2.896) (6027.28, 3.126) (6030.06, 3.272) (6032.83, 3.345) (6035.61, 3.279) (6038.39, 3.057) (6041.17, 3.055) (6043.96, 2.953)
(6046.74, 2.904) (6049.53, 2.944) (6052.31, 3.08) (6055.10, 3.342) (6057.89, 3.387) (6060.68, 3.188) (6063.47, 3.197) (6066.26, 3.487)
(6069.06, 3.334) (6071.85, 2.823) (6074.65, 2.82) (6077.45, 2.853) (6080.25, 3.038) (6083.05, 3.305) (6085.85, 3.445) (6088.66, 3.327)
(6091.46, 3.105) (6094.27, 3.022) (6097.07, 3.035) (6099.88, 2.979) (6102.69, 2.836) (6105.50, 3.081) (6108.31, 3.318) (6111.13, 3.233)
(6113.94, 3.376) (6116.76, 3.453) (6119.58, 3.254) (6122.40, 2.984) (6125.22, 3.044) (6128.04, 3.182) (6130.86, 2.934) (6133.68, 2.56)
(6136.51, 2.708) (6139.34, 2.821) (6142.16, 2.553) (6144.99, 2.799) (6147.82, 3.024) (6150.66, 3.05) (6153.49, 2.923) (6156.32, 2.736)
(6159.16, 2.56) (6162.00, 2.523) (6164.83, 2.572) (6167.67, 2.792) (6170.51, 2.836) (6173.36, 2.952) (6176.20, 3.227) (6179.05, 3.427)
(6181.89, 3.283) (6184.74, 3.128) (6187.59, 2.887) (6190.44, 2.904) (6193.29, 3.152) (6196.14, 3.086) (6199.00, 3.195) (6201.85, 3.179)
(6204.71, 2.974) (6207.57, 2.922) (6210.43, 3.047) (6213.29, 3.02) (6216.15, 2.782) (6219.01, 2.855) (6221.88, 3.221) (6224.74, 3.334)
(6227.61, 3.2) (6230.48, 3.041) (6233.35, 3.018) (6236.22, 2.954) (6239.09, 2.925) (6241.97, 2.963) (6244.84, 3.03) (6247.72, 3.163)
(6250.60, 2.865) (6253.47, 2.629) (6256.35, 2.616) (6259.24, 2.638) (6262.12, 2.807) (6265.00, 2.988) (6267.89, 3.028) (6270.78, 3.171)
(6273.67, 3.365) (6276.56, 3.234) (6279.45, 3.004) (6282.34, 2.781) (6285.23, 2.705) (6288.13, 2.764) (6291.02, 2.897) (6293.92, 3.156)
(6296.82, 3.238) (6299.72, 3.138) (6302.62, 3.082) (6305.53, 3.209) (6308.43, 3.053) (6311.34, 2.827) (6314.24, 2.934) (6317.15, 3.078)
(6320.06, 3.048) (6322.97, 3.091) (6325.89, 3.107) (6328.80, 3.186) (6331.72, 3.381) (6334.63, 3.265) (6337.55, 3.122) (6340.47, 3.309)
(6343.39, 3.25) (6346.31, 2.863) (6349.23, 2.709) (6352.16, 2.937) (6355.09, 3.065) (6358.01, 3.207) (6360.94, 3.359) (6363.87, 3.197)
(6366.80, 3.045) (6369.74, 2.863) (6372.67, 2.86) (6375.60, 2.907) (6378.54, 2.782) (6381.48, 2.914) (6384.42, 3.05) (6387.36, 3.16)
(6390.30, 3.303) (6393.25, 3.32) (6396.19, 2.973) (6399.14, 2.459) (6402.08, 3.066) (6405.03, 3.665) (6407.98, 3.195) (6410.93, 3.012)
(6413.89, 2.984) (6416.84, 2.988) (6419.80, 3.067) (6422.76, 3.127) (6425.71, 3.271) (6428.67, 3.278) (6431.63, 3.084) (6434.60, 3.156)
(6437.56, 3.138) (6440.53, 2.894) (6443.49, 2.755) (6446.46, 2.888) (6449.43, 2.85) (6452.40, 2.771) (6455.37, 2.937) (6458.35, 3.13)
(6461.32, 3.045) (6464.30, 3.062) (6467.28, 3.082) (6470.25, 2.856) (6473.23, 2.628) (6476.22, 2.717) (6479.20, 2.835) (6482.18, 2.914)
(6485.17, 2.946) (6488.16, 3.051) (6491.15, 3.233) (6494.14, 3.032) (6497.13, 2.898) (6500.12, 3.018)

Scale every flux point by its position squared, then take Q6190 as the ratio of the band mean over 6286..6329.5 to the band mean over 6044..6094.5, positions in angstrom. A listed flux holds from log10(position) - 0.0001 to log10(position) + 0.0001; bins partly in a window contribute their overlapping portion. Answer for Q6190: 1.0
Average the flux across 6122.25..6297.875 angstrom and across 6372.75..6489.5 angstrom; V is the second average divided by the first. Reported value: 1.02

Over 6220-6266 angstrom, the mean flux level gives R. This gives 2.96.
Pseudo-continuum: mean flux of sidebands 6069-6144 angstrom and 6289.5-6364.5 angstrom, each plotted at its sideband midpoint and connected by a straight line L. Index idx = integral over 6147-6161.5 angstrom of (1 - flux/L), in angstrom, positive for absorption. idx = 1.08 angstrom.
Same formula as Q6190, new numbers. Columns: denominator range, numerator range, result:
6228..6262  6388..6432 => 1.13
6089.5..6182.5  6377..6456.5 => 1.12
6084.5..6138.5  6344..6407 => 1.07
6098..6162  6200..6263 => 1.03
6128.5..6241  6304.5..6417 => 1.10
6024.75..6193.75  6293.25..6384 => 1.09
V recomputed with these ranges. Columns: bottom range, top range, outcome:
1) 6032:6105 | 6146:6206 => 0.95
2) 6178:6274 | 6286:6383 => 1.01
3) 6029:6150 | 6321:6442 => 1.00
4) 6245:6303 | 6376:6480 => 1.02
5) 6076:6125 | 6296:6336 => 0.99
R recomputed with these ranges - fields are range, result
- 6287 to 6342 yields 3.1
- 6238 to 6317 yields 2.97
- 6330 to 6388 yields 3.06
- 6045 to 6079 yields 3.11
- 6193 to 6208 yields 3.09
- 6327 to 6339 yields 3.24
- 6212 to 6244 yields 3.03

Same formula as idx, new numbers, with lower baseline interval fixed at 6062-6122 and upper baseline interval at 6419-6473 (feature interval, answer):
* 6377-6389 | 0.22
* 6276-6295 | 0.99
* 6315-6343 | -1.04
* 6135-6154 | 1.81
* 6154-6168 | 2.17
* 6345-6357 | 0.57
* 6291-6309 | -0.35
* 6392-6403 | 0.33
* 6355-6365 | -0.59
